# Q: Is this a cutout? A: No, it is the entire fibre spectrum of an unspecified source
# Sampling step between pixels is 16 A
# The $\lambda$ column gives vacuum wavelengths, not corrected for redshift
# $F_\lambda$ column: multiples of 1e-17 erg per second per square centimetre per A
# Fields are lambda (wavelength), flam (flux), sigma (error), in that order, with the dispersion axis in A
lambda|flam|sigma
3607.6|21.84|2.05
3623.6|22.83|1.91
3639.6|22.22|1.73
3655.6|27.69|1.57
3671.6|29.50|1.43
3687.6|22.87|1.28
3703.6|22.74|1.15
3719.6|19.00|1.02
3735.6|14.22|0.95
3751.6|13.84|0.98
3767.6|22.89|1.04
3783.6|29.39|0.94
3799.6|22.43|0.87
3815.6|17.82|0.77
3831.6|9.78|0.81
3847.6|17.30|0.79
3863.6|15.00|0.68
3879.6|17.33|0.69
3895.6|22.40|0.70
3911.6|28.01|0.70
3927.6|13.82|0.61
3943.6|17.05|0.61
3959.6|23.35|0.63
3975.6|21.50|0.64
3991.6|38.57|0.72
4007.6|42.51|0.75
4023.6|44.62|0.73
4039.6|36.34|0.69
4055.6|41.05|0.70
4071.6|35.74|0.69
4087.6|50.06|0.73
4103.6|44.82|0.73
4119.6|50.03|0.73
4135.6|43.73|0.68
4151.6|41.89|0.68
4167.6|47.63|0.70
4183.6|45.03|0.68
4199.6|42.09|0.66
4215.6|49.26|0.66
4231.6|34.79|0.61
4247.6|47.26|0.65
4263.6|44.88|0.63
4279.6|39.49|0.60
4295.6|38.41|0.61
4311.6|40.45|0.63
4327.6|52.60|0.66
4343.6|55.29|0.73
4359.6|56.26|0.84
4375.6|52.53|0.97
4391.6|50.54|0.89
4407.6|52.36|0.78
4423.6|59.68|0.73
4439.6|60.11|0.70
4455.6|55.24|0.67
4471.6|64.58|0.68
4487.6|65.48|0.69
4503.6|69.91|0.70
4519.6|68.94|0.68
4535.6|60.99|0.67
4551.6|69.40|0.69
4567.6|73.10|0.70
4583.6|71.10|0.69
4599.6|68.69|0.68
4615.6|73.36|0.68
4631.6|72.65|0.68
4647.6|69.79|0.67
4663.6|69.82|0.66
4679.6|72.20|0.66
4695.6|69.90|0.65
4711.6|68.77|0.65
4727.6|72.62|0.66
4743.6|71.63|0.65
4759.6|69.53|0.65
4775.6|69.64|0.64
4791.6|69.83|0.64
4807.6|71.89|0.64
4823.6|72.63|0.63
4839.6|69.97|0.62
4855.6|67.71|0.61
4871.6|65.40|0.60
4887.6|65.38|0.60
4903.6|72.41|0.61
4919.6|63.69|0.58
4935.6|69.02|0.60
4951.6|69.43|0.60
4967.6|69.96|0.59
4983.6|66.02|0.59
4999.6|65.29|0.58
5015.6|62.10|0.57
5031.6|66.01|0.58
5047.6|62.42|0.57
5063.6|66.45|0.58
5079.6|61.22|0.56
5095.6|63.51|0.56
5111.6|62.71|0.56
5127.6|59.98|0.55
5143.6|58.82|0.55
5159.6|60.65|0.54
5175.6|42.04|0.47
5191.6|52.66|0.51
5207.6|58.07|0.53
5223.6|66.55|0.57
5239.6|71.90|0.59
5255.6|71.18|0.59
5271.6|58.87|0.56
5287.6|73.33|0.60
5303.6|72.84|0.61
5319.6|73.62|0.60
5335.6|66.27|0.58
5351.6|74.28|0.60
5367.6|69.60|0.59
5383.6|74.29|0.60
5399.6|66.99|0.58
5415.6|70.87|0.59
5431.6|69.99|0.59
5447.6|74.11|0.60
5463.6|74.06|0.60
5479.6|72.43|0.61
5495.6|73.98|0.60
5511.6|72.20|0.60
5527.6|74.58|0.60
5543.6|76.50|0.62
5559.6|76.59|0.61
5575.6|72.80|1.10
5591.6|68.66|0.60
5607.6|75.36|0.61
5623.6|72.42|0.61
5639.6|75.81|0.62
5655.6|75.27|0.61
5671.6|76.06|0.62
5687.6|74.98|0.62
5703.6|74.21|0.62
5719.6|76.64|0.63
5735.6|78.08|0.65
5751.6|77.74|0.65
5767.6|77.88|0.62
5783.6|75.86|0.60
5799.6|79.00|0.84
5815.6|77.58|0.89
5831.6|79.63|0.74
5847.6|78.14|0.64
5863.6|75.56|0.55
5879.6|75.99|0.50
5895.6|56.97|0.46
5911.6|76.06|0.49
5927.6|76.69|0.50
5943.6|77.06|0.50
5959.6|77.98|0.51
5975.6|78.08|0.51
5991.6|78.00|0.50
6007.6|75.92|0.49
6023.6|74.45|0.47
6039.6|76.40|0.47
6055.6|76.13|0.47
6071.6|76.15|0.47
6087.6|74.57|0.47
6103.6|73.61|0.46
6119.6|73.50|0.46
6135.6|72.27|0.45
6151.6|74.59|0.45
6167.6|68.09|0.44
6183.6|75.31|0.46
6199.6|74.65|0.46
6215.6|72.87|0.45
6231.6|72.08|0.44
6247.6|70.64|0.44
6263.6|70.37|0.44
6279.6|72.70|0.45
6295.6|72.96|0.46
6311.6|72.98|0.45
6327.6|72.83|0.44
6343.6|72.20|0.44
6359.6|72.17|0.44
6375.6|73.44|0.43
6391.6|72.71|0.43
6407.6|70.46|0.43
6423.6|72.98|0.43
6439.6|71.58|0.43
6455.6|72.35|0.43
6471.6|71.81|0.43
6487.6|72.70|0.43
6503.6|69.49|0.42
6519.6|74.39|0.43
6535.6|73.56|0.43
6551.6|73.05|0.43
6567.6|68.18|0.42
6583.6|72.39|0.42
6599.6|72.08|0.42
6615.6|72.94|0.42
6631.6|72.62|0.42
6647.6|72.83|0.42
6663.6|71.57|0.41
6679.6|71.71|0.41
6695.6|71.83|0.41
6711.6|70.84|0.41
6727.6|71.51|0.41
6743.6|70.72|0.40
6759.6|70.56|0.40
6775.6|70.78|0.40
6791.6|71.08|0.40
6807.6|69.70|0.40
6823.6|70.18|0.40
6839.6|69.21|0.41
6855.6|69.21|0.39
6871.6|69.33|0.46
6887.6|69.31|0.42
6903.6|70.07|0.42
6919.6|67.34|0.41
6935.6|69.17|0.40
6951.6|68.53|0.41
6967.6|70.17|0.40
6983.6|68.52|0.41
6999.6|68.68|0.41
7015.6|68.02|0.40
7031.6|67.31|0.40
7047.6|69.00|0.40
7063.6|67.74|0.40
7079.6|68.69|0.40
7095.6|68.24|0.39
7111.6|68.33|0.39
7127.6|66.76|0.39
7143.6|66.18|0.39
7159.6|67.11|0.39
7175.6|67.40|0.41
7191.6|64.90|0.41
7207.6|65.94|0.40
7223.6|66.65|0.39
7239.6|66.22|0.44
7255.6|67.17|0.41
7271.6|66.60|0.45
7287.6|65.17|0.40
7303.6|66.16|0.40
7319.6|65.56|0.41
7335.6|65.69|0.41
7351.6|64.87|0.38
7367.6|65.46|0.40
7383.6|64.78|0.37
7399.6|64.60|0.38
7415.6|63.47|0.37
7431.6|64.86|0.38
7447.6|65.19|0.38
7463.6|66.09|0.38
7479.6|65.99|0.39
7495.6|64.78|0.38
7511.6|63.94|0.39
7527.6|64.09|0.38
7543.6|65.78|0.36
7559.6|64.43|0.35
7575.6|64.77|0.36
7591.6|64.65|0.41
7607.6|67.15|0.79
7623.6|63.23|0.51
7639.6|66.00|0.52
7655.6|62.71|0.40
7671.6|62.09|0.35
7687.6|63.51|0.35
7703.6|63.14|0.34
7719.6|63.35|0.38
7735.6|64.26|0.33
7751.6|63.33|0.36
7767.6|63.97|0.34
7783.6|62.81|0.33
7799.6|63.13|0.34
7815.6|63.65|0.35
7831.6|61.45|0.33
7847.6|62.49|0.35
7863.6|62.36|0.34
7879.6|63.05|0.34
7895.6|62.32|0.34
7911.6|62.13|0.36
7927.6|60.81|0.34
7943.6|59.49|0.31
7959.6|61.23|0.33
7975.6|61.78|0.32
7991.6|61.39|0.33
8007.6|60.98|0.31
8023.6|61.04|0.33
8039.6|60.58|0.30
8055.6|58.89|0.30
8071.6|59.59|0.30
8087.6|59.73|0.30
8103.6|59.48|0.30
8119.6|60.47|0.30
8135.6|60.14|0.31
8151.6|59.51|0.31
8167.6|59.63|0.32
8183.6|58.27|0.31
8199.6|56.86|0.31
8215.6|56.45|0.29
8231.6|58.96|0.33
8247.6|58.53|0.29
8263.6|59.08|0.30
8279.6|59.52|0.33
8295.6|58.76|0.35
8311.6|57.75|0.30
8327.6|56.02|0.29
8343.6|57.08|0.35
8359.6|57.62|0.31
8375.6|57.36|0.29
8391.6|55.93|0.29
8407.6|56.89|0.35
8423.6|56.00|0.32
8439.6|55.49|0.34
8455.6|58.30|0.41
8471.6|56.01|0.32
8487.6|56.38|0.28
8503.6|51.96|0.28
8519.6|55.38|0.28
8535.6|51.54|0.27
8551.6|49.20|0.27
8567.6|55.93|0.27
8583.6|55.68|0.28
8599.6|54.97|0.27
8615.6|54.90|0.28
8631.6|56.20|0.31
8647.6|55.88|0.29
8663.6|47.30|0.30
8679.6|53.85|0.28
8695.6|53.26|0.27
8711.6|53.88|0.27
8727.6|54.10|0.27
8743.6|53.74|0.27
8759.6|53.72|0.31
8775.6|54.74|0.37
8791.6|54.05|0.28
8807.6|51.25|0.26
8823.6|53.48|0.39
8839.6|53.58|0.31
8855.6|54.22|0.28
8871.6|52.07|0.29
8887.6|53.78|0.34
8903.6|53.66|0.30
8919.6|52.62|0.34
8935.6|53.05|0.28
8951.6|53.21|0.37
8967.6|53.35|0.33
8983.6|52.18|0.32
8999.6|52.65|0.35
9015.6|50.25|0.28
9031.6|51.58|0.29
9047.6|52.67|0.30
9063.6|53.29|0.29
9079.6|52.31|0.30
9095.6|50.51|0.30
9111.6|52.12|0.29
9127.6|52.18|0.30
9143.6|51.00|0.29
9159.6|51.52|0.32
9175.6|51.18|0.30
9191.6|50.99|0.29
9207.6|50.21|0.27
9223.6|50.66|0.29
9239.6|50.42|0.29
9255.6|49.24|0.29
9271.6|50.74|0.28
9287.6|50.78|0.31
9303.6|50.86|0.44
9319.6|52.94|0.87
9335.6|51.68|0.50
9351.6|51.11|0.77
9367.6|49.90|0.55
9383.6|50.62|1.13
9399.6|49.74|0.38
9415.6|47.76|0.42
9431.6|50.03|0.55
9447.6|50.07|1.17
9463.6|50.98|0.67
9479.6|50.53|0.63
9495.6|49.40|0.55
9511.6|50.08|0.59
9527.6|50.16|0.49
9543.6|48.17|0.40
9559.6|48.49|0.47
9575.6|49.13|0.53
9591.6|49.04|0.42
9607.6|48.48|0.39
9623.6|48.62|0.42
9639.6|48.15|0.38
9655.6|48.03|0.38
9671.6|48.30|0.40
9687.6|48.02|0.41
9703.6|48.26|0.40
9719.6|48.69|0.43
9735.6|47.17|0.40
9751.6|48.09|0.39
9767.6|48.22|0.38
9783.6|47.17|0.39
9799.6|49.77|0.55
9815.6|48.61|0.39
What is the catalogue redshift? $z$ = 0.00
